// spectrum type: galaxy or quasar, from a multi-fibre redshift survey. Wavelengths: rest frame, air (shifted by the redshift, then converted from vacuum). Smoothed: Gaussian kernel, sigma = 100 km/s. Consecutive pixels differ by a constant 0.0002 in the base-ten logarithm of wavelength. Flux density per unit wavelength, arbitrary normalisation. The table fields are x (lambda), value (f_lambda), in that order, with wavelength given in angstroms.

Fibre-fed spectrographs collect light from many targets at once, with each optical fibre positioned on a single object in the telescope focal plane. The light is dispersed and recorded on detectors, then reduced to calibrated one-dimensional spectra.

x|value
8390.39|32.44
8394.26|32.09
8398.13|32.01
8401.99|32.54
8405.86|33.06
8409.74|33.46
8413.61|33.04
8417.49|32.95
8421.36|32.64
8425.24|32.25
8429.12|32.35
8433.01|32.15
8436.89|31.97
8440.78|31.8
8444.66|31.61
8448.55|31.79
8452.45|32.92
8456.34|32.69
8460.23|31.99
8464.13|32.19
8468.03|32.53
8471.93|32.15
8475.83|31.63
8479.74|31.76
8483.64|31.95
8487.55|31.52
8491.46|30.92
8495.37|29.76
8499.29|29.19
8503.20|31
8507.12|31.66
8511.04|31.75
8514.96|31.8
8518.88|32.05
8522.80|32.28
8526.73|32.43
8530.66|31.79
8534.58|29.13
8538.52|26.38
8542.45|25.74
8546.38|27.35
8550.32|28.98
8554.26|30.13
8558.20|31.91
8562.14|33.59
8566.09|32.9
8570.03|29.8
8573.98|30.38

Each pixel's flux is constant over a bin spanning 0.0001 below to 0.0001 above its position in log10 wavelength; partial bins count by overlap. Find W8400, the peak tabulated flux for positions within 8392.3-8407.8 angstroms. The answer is 33.06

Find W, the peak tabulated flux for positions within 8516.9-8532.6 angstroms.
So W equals 32.43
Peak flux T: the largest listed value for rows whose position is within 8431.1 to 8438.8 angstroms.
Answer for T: 32.15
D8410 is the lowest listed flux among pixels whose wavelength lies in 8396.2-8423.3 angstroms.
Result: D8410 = 32.01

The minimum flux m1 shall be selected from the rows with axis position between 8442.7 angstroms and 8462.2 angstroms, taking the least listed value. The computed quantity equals 31.61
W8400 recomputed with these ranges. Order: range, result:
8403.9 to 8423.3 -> 33.46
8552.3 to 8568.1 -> 33.59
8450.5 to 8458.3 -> 32.92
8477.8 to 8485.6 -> 31.95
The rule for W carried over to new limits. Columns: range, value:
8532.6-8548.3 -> 29.13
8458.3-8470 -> 32.53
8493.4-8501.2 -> 29.76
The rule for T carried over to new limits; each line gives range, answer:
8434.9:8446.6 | 31.97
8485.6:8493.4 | 31.52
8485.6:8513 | 31.75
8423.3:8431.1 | 32.35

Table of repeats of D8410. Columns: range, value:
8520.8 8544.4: 25.74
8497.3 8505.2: 29.19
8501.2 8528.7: 31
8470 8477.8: 31.63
